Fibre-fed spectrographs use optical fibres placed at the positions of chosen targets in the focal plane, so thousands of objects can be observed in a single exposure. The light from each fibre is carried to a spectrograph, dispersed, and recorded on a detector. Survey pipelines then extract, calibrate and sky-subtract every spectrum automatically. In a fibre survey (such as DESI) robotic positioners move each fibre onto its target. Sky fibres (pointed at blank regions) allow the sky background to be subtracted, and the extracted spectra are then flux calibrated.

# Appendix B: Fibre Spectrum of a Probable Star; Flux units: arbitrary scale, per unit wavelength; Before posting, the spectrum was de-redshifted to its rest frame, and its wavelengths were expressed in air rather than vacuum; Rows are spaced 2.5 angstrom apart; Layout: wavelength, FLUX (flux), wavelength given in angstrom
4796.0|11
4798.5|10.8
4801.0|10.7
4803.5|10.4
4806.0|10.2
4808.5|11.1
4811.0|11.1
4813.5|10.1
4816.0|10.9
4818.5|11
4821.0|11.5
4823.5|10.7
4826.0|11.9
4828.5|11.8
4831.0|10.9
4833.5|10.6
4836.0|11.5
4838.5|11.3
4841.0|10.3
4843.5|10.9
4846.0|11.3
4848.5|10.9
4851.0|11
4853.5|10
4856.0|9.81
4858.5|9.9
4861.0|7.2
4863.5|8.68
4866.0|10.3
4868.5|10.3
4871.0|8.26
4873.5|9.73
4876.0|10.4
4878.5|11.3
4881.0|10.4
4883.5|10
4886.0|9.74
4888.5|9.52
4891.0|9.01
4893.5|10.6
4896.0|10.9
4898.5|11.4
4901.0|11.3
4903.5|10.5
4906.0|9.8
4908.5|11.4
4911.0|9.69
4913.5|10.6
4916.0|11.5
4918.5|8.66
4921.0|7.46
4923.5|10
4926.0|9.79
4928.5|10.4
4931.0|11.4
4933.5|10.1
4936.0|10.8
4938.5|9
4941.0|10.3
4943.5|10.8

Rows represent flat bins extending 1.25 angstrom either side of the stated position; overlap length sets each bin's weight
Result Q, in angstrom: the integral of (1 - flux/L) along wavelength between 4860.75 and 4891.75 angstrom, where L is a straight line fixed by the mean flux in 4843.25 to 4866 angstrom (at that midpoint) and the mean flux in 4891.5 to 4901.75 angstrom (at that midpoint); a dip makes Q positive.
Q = 2.20 angstrom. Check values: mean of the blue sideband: 9.94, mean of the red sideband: 10.9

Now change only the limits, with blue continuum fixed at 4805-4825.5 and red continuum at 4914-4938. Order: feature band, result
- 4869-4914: 0.1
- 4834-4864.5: 1.0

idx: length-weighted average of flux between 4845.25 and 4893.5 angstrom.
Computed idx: 9.89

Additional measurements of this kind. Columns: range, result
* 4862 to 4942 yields 10.1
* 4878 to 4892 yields 9.94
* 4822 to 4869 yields 10.5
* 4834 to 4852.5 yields 11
